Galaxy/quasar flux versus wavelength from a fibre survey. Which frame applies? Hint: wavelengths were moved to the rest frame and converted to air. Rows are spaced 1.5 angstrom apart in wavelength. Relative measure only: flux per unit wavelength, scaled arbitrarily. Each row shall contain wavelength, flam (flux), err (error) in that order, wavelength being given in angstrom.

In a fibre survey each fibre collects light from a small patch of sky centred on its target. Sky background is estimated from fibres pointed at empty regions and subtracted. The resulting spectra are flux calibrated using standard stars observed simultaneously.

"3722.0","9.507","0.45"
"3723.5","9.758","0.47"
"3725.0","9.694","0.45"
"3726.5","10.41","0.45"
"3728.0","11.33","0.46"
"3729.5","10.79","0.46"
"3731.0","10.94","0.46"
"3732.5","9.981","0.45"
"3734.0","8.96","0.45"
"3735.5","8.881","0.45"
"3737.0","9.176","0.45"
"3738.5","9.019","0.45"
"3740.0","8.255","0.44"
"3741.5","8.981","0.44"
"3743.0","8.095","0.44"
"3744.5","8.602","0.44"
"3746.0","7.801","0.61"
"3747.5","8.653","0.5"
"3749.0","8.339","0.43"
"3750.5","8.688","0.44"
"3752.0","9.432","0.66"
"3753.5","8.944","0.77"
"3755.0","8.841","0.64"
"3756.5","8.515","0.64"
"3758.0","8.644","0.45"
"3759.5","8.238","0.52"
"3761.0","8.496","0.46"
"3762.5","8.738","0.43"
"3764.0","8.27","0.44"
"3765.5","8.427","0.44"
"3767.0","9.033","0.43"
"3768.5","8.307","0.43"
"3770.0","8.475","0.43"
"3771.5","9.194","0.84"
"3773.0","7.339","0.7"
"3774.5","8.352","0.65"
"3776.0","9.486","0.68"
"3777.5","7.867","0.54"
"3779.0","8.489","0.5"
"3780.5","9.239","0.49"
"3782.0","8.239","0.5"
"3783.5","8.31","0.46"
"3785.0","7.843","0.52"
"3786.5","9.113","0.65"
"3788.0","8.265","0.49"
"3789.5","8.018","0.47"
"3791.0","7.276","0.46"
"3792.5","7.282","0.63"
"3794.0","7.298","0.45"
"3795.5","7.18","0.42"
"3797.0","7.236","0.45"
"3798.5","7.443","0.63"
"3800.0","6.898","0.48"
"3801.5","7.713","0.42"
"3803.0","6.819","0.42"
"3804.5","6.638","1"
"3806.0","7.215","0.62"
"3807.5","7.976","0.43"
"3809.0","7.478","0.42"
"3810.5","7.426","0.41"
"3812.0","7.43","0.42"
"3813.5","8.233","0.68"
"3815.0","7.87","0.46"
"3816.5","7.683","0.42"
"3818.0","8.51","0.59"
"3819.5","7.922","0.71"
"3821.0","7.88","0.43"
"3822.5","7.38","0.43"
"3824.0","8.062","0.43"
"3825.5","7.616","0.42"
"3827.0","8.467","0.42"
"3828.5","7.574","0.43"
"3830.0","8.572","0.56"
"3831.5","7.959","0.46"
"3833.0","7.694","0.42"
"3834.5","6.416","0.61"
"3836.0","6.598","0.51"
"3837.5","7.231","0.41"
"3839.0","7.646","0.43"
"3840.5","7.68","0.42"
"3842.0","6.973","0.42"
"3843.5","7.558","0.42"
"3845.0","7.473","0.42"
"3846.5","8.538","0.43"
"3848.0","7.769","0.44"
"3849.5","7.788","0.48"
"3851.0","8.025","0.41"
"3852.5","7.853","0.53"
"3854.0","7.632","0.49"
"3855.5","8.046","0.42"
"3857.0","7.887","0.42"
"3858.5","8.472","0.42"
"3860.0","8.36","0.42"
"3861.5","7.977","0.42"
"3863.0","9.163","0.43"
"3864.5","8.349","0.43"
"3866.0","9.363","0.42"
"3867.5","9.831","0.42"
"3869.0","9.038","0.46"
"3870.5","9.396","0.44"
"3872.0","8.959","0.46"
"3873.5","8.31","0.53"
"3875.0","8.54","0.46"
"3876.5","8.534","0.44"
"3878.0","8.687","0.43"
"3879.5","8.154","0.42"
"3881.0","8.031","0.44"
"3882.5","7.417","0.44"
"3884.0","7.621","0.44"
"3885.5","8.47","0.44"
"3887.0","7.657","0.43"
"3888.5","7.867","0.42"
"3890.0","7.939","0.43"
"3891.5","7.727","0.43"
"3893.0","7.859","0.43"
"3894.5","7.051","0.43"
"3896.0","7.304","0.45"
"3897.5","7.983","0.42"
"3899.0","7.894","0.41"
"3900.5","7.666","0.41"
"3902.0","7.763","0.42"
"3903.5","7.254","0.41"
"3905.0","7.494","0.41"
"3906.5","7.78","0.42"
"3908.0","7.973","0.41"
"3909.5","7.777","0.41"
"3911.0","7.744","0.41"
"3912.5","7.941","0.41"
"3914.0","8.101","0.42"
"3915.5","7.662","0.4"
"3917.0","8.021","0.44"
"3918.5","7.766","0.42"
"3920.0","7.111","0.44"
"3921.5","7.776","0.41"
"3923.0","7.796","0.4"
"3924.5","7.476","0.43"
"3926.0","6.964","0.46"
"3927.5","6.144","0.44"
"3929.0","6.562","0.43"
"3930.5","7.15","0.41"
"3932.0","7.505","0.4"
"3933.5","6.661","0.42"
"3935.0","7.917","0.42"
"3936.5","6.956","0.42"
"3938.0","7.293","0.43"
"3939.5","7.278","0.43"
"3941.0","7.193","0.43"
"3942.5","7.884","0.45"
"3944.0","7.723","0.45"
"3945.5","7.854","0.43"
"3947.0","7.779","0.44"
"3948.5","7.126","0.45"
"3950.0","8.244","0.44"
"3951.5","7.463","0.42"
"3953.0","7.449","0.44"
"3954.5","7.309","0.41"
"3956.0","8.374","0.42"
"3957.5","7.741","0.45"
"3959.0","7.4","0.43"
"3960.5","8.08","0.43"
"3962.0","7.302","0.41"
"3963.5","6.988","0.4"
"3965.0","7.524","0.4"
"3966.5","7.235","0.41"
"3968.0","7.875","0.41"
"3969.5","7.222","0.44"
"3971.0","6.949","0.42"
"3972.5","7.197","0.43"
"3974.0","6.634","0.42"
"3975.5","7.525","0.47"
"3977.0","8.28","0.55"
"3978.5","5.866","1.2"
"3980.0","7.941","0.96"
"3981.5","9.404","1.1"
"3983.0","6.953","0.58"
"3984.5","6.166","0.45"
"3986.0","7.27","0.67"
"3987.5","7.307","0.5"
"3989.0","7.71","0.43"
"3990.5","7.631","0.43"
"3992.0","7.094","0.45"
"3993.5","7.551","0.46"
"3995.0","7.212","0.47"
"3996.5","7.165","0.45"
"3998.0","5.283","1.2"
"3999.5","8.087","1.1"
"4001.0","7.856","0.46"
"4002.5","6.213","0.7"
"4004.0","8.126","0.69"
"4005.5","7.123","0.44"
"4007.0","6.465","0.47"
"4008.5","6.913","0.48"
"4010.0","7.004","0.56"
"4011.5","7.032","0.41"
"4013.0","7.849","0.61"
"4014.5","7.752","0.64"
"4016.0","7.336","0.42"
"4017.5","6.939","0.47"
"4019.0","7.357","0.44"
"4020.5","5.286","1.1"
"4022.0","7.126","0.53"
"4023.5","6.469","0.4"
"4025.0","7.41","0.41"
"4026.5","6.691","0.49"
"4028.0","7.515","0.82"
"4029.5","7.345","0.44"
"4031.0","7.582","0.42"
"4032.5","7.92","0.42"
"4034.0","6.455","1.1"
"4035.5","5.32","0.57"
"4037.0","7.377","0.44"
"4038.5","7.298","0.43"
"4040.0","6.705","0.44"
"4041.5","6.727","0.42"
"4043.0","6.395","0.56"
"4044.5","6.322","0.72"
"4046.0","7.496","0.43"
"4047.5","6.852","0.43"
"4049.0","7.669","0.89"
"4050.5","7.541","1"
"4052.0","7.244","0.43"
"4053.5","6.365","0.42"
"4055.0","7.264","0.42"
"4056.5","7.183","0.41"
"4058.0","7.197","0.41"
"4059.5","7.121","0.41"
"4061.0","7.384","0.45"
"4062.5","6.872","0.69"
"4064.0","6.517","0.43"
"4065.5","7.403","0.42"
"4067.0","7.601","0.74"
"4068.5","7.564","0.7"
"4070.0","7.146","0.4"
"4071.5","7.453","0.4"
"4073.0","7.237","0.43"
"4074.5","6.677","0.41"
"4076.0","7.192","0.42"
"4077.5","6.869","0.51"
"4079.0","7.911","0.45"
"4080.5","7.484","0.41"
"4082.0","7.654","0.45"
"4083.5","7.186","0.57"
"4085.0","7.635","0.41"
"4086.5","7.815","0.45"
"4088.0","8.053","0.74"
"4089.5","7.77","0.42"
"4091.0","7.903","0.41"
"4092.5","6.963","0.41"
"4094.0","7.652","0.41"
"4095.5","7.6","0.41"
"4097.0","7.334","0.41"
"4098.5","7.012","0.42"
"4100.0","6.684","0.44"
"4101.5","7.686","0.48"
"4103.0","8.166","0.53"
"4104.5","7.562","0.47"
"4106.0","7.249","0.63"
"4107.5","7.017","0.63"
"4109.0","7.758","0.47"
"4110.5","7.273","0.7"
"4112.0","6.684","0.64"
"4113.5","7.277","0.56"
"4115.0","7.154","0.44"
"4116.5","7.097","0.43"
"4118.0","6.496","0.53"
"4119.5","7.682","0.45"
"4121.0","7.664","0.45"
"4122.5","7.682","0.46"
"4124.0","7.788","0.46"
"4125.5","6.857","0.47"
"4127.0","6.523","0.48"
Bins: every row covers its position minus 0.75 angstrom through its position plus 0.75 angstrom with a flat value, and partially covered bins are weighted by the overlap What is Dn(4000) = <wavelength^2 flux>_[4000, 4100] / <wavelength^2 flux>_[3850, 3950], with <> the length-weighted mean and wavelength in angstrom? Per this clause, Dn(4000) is 0.99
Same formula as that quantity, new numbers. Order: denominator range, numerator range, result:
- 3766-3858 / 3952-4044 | 1.01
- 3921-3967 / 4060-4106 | 1.07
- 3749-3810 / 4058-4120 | 1.06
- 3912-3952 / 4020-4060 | 0.99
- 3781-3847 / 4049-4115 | 1.10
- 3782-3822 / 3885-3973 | 1.05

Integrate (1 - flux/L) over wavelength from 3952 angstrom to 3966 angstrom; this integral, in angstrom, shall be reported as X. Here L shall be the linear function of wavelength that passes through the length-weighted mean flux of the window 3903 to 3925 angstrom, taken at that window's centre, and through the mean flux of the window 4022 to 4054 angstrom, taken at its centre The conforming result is -0.2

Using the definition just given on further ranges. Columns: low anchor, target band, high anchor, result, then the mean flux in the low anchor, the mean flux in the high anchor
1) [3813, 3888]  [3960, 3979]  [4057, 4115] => 1.0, 8.06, 7.35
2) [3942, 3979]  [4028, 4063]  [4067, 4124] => 1.8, 7.49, 7.39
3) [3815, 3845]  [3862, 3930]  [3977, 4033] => -4.2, 7.65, 7.2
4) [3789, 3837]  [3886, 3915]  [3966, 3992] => -1.1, 7.55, 7.36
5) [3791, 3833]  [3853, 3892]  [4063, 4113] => -4.1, 7.62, 7.38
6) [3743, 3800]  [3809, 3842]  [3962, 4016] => 1.5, 8.3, 7.27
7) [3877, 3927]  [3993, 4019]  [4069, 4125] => 1.3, 7.75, 7.39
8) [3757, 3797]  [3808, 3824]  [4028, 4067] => 0.6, 8.27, 7.04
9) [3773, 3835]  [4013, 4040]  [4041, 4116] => 1.3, 7.81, 7.28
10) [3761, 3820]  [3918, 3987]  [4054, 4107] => 2.1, 7.97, 7.36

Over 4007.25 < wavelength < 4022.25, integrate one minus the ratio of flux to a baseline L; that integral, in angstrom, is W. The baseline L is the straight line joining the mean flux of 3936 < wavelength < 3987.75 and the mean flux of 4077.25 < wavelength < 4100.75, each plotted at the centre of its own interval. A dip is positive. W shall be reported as 0.9 angstrom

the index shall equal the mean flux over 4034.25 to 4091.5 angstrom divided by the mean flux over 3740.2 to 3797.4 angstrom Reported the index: 0.86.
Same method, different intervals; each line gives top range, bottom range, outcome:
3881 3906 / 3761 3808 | 0.96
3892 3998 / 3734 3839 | 0.92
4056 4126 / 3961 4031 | 1.02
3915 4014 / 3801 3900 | 0.93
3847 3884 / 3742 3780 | 0.98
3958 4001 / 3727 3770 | 0.82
